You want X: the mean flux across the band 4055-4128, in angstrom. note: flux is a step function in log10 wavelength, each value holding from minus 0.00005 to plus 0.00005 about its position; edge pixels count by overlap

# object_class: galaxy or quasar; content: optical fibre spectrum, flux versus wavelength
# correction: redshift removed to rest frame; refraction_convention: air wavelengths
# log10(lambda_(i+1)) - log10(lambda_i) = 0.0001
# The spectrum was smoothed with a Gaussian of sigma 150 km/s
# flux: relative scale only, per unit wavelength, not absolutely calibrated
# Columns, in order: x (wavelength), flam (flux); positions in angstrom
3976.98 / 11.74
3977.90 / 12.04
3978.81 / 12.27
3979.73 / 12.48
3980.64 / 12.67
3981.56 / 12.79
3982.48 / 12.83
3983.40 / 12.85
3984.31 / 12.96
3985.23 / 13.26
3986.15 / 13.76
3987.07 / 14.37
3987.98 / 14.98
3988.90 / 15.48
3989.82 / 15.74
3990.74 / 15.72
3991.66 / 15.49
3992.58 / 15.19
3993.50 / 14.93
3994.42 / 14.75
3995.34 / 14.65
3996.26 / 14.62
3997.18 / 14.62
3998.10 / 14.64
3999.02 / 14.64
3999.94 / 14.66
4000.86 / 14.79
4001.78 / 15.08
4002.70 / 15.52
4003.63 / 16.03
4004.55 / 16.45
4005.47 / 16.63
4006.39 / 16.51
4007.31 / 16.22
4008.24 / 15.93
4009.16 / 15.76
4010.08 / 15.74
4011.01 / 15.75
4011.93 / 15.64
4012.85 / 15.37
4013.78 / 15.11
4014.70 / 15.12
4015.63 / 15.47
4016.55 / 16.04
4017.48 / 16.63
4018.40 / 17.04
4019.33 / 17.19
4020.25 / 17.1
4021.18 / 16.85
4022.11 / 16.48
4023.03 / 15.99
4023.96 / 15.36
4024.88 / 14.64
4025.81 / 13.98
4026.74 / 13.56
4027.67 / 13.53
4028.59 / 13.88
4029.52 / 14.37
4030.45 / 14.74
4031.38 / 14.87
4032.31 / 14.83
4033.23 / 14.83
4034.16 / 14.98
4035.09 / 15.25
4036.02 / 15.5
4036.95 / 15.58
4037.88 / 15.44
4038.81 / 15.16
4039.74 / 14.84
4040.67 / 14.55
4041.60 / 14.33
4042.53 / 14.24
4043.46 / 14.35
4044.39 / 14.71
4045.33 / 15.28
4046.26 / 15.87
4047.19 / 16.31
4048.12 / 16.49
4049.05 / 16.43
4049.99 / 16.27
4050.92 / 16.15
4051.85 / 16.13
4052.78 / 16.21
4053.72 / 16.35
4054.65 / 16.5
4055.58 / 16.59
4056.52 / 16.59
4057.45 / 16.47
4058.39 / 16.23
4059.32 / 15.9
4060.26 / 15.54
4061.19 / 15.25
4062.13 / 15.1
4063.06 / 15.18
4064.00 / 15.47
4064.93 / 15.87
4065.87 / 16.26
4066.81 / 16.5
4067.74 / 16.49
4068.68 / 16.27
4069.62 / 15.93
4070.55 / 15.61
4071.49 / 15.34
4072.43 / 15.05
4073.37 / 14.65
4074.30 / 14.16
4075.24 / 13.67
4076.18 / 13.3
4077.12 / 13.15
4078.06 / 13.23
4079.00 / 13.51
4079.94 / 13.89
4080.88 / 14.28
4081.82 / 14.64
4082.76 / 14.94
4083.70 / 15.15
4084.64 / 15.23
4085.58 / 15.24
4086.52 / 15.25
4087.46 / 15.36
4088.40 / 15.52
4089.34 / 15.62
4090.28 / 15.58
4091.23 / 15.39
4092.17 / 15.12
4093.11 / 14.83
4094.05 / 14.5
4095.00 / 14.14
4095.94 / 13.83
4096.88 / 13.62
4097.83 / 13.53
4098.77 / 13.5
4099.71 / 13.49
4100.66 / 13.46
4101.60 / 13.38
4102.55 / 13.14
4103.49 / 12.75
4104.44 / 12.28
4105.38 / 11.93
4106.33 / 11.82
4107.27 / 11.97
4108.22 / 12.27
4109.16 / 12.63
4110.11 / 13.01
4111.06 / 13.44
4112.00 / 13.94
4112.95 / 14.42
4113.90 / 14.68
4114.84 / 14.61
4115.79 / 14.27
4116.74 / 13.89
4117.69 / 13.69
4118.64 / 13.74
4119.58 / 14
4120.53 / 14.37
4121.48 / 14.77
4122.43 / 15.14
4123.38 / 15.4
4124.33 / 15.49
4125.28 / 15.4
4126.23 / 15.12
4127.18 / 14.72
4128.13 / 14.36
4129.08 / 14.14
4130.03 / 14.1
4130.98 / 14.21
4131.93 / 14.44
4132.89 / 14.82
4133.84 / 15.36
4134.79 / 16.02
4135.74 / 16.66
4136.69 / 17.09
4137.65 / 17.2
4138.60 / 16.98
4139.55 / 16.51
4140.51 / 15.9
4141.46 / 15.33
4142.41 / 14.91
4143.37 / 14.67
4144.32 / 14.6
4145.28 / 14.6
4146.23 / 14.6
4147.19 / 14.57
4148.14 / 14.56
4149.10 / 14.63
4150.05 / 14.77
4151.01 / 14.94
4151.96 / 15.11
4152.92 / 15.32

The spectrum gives 14.5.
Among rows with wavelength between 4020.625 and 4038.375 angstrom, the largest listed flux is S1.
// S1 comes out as 16.85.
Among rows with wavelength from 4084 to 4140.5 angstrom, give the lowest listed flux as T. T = 11.82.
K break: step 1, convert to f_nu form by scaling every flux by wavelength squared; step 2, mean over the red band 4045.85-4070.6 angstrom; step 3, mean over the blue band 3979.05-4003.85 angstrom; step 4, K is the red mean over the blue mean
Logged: 1.2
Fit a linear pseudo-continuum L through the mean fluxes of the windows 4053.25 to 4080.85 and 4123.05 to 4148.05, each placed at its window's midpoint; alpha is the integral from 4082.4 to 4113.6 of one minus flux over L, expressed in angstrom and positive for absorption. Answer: 2.72 angstrom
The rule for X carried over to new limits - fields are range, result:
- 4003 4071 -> 15.6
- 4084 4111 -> 13.9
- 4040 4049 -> 15.2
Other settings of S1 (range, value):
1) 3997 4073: 17.19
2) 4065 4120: 16.5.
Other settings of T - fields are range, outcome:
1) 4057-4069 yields 15.1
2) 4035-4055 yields 14.24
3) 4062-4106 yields 11.93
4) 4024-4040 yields 13.53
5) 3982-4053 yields 12.83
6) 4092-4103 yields 13.14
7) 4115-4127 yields 13.69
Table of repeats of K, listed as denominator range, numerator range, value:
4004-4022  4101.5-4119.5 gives 0.86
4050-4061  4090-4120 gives 0.86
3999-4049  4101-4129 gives 0.94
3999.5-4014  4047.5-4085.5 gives 1.01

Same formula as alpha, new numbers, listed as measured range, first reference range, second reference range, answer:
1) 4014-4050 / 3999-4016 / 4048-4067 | 1.16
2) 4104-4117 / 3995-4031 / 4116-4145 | 1.66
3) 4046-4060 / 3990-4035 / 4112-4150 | -0.98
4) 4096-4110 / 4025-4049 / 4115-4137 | 1.85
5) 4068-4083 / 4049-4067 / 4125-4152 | 1.28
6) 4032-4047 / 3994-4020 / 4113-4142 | 0.44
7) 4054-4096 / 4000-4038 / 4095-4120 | -3.03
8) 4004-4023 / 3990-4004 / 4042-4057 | -1.05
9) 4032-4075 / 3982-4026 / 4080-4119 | -2.80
